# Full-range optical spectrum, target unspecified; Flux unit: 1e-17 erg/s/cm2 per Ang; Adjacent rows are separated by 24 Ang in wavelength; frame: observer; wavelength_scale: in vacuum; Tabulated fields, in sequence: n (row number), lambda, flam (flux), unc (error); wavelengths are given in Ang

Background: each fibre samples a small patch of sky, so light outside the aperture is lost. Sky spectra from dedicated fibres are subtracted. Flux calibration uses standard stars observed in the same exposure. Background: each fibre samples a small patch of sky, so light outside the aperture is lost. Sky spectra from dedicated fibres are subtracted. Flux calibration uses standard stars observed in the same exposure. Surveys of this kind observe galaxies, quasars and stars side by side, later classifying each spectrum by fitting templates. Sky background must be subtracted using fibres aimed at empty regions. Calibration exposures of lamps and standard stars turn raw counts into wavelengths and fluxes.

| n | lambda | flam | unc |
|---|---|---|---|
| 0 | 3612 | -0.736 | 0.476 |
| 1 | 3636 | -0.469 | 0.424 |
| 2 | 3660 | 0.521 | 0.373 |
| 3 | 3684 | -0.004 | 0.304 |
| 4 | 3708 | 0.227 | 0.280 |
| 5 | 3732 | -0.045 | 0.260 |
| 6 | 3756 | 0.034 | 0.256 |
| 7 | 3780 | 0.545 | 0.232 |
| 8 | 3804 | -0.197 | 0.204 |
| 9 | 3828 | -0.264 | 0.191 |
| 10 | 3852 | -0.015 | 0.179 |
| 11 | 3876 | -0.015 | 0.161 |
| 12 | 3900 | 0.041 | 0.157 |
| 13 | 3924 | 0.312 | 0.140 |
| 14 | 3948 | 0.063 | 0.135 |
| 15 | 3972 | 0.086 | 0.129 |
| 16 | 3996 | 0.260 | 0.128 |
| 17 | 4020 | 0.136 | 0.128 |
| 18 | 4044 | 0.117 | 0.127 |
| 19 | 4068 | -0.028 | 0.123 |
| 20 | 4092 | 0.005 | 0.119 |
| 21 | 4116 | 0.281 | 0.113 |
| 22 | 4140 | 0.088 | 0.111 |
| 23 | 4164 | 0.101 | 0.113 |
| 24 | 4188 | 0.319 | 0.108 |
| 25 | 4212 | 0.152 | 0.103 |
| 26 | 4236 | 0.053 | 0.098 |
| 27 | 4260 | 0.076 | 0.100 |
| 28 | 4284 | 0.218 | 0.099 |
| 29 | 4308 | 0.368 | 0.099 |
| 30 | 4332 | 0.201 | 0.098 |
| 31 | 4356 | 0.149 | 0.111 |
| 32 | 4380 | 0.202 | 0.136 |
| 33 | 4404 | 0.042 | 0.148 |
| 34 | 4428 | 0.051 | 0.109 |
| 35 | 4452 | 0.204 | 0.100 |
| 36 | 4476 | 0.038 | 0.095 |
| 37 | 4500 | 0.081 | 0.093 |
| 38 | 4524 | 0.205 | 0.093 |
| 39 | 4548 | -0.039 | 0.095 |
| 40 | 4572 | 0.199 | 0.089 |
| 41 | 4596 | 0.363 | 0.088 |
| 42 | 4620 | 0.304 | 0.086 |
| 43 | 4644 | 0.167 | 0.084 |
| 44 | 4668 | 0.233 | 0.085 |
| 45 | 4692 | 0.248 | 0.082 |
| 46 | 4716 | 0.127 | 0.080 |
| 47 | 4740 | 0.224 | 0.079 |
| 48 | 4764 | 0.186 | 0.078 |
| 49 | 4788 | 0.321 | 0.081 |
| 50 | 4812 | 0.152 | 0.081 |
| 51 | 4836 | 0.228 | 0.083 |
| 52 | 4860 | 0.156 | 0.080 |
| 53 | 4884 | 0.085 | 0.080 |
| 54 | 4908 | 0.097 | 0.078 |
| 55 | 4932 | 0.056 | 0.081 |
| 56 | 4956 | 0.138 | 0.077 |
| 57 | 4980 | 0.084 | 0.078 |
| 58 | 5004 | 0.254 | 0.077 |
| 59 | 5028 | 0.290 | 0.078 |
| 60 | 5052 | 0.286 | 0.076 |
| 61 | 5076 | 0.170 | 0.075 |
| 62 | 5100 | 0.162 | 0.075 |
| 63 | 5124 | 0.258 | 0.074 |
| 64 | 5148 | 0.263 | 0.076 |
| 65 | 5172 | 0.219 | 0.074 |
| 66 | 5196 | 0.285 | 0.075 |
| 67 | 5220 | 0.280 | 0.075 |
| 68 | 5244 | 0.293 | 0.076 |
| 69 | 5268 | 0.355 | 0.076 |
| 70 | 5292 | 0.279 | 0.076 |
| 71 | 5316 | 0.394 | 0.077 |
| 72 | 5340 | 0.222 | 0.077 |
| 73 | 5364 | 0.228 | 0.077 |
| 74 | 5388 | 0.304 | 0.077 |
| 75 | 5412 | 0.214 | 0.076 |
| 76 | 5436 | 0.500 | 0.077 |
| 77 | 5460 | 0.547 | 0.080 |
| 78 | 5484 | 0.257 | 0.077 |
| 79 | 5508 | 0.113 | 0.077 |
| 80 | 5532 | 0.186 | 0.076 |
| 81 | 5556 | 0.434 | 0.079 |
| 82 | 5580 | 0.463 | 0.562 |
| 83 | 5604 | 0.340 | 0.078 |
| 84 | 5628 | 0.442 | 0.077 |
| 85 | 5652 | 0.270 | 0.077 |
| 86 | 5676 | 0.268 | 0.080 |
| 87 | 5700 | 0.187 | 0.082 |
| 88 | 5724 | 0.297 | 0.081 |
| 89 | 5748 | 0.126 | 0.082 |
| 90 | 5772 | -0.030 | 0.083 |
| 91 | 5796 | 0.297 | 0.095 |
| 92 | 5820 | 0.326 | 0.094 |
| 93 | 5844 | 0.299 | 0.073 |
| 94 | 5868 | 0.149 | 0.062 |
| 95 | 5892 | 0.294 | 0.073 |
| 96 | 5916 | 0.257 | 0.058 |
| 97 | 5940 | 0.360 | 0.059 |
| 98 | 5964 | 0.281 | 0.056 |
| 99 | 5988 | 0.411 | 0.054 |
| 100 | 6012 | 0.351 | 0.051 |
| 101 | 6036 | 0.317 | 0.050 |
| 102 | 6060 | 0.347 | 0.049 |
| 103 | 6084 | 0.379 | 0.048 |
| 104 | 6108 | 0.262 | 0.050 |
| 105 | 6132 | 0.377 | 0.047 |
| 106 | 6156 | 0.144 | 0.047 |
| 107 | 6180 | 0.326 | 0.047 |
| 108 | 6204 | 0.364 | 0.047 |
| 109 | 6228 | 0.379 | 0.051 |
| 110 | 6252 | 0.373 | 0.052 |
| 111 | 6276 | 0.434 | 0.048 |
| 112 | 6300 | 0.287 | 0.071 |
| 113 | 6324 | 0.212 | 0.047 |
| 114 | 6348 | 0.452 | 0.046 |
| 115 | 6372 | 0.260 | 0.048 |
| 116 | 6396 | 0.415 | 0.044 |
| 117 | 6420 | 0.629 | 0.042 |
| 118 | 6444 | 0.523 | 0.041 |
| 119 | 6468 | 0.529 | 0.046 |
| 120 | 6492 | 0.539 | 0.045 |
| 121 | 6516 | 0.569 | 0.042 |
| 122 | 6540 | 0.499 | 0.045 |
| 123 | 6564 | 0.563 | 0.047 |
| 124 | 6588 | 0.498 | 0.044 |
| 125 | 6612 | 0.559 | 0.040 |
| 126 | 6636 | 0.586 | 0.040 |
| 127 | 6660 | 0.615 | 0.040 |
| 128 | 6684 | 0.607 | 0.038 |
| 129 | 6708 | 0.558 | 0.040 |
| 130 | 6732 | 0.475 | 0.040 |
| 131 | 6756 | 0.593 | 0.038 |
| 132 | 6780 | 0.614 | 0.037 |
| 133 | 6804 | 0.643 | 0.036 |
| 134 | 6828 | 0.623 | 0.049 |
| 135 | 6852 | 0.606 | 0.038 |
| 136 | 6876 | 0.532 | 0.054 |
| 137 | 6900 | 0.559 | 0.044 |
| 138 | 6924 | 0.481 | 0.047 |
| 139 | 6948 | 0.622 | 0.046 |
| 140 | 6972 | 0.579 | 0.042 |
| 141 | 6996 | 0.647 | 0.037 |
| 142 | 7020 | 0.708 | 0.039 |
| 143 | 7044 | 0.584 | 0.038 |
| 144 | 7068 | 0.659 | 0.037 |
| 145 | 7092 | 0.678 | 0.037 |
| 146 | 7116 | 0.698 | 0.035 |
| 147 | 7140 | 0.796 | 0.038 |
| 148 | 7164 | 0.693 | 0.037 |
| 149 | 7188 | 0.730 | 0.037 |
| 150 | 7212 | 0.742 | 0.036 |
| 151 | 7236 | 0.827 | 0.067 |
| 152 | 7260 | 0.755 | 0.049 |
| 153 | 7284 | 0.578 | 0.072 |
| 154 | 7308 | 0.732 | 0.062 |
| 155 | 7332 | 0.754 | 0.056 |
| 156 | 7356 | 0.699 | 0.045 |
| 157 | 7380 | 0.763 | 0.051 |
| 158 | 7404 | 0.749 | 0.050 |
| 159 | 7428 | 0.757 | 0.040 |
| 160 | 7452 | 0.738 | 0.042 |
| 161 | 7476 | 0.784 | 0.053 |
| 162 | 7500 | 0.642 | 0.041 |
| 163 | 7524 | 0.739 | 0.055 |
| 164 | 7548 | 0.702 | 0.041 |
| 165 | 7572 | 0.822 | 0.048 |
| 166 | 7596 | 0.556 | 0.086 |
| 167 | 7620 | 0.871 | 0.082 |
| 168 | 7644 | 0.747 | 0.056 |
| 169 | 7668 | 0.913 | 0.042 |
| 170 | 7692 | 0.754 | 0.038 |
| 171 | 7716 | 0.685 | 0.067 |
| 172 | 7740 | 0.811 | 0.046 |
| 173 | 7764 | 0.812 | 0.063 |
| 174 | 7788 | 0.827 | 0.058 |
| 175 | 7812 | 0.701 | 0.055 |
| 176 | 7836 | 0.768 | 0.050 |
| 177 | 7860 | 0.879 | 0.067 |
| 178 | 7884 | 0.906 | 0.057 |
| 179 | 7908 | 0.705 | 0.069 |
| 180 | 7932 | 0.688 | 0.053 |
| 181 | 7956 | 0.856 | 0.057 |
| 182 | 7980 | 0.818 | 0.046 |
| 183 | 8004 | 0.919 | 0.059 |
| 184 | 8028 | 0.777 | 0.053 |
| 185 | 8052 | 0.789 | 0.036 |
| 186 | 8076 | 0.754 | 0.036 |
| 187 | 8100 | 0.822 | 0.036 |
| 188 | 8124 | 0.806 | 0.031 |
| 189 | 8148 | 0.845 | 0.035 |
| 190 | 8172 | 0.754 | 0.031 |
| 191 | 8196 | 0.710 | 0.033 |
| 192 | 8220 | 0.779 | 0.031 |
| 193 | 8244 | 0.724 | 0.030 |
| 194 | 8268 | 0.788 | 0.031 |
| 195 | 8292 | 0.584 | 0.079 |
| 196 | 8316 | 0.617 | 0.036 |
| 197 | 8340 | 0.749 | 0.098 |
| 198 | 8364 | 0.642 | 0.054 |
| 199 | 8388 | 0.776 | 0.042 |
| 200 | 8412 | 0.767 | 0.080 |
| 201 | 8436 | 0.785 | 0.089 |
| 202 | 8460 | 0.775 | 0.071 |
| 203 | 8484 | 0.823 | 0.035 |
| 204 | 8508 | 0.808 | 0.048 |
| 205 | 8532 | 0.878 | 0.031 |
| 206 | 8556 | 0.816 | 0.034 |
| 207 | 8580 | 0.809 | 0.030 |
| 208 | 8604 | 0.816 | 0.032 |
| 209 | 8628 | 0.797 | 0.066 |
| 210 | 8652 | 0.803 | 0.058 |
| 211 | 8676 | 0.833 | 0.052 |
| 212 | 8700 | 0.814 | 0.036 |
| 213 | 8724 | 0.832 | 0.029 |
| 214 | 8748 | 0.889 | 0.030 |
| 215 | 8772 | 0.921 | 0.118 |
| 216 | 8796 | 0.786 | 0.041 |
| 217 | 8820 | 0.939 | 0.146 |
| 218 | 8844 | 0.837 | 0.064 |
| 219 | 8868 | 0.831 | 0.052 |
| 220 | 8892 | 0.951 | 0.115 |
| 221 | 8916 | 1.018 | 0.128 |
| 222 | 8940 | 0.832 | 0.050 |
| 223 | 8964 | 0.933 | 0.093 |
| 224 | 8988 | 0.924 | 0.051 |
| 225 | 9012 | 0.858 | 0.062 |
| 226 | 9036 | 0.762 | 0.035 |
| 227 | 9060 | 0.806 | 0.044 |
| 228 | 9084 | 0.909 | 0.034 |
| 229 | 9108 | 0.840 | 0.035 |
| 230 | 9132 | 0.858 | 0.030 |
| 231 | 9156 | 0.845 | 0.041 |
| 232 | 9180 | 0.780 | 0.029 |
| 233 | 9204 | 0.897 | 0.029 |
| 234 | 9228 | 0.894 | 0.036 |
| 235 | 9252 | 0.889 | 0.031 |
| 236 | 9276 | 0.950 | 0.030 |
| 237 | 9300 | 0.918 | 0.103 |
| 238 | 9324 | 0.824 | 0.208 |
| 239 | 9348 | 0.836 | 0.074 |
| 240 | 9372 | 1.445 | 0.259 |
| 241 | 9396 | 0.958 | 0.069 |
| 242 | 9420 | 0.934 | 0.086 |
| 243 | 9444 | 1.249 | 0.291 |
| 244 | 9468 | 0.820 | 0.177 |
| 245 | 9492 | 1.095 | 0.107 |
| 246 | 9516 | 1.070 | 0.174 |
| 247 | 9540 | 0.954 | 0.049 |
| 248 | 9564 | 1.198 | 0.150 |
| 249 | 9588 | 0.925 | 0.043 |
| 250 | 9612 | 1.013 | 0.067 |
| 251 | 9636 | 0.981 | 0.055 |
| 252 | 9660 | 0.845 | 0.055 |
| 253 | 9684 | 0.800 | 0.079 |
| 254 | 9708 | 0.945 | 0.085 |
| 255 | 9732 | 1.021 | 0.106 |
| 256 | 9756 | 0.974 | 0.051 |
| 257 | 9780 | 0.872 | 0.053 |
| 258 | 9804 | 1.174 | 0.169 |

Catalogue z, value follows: 0.61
